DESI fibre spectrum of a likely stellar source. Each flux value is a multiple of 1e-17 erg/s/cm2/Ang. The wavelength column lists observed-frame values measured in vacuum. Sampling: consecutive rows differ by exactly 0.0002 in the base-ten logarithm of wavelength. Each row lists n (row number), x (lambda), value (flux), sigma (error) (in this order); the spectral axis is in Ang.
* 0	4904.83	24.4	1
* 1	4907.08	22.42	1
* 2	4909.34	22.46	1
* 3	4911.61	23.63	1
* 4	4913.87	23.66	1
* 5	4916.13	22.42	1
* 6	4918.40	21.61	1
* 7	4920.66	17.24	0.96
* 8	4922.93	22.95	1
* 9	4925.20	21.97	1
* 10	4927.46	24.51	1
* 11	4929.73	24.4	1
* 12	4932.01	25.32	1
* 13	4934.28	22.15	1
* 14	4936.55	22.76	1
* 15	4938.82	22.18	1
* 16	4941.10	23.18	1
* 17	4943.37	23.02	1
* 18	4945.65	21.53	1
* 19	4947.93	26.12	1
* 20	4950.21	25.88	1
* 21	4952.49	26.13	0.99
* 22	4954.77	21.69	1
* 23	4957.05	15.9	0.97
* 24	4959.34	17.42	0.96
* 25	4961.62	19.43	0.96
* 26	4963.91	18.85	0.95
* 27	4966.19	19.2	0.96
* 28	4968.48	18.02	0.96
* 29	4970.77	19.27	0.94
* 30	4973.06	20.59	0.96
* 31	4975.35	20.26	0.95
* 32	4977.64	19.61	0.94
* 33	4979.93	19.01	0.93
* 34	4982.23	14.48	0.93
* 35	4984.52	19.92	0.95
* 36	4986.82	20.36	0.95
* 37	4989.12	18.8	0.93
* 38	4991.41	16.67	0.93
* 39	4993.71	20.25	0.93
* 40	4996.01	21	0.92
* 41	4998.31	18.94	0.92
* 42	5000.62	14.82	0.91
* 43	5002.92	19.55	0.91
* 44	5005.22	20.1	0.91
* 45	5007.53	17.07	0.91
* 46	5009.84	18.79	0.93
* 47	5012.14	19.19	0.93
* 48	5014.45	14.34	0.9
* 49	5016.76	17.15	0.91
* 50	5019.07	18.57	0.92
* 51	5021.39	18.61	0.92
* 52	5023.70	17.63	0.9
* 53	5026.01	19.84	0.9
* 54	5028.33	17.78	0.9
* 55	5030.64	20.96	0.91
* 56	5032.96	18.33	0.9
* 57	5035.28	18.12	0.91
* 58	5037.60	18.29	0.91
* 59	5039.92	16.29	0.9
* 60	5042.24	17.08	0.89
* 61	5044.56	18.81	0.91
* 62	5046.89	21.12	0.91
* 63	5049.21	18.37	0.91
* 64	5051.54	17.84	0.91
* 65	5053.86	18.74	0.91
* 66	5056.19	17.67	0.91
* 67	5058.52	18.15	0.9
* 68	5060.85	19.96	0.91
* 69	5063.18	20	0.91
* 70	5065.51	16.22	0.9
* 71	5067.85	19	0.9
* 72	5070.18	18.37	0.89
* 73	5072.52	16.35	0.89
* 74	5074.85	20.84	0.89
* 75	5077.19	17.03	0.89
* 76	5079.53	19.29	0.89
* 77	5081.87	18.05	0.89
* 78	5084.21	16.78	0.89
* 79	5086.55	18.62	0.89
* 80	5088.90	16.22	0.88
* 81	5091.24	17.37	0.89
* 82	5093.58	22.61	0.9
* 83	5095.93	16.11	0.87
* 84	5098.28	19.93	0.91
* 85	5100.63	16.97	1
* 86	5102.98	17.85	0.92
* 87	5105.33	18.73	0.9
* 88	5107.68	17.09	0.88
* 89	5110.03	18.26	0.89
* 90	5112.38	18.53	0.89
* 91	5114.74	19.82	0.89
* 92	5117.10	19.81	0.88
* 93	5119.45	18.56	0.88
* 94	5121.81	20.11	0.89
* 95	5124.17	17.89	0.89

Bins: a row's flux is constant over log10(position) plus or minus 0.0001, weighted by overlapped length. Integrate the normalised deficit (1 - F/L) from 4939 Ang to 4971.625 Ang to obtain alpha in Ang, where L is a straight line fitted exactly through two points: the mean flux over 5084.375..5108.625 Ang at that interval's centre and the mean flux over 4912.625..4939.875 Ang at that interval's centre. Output 1.0 Ang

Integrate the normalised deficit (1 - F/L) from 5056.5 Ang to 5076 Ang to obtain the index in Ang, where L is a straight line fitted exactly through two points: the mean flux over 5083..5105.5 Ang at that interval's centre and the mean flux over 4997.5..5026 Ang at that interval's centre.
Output -0.6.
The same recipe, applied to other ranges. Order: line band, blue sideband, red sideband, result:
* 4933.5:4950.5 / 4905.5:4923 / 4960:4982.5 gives -2.23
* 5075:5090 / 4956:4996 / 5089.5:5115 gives 0.45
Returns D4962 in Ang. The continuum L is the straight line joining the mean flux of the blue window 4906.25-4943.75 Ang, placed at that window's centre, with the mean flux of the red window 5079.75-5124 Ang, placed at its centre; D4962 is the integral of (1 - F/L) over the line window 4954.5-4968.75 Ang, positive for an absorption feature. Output 2.2 Ang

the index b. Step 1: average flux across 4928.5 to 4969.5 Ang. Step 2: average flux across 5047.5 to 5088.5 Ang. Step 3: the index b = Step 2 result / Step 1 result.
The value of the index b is 0.8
